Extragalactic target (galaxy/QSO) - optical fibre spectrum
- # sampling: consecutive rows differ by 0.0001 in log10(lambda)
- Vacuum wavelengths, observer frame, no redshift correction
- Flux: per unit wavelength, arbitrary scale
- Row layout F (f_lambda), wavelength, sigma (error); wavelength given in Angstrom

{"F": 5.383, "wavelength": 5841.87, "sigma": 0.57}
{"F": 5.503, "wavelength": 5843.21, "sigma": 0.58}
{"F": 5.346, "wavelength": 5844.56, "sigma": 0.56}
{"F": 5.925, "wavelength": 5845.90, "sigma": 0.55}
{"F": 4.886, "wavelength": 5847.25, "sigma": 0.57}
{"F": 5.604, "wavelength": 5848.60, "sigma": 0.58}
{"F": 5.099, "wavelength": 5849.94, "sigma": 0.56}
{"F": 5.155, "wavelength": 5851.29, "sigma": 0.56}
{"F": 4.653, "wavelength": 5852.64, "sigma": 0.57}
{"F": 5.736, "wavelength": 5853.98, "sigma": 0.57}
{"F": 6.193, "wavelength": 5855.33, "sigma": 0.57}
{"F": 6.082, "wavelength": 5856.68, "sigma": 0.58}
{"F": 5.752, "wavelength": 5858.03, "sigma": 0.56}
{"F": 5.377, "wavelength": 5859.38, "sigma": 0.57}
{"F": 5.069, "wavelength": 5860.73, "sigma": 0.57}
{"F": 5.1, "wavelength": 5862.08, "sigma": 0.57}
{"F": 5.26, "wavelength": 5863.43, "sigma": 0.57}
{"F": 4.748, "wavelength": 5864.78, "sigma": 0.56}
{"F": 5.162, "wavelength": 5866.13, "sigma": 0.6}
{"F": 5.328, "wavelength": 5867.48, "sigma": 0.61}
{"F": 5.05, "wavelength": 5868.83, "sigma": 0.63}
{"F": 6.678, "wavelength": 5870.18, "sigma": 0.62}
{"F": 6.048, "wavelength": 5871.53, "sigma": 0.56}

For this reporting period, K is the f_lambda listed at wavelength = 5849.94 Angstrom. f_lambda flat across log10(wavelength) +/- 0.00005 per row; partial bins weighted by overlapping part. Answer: 5.099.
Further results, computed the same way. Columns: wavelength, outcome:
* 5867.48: 5.328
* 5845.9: 5.925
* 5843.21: 5.503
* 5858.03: 5.752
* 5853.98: 5.736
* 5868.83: 5.05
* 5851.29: 5.155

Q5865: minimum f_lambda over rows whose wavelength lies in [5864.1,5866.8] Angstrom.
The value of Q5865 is 4.748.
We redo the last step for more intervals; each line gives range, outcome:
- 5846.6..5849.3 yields 4.886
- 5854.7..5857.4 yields 6.082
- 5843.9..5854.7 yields 4.653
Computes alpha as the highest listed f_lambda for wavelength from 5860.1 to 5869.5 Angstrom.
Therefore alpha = 5.328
